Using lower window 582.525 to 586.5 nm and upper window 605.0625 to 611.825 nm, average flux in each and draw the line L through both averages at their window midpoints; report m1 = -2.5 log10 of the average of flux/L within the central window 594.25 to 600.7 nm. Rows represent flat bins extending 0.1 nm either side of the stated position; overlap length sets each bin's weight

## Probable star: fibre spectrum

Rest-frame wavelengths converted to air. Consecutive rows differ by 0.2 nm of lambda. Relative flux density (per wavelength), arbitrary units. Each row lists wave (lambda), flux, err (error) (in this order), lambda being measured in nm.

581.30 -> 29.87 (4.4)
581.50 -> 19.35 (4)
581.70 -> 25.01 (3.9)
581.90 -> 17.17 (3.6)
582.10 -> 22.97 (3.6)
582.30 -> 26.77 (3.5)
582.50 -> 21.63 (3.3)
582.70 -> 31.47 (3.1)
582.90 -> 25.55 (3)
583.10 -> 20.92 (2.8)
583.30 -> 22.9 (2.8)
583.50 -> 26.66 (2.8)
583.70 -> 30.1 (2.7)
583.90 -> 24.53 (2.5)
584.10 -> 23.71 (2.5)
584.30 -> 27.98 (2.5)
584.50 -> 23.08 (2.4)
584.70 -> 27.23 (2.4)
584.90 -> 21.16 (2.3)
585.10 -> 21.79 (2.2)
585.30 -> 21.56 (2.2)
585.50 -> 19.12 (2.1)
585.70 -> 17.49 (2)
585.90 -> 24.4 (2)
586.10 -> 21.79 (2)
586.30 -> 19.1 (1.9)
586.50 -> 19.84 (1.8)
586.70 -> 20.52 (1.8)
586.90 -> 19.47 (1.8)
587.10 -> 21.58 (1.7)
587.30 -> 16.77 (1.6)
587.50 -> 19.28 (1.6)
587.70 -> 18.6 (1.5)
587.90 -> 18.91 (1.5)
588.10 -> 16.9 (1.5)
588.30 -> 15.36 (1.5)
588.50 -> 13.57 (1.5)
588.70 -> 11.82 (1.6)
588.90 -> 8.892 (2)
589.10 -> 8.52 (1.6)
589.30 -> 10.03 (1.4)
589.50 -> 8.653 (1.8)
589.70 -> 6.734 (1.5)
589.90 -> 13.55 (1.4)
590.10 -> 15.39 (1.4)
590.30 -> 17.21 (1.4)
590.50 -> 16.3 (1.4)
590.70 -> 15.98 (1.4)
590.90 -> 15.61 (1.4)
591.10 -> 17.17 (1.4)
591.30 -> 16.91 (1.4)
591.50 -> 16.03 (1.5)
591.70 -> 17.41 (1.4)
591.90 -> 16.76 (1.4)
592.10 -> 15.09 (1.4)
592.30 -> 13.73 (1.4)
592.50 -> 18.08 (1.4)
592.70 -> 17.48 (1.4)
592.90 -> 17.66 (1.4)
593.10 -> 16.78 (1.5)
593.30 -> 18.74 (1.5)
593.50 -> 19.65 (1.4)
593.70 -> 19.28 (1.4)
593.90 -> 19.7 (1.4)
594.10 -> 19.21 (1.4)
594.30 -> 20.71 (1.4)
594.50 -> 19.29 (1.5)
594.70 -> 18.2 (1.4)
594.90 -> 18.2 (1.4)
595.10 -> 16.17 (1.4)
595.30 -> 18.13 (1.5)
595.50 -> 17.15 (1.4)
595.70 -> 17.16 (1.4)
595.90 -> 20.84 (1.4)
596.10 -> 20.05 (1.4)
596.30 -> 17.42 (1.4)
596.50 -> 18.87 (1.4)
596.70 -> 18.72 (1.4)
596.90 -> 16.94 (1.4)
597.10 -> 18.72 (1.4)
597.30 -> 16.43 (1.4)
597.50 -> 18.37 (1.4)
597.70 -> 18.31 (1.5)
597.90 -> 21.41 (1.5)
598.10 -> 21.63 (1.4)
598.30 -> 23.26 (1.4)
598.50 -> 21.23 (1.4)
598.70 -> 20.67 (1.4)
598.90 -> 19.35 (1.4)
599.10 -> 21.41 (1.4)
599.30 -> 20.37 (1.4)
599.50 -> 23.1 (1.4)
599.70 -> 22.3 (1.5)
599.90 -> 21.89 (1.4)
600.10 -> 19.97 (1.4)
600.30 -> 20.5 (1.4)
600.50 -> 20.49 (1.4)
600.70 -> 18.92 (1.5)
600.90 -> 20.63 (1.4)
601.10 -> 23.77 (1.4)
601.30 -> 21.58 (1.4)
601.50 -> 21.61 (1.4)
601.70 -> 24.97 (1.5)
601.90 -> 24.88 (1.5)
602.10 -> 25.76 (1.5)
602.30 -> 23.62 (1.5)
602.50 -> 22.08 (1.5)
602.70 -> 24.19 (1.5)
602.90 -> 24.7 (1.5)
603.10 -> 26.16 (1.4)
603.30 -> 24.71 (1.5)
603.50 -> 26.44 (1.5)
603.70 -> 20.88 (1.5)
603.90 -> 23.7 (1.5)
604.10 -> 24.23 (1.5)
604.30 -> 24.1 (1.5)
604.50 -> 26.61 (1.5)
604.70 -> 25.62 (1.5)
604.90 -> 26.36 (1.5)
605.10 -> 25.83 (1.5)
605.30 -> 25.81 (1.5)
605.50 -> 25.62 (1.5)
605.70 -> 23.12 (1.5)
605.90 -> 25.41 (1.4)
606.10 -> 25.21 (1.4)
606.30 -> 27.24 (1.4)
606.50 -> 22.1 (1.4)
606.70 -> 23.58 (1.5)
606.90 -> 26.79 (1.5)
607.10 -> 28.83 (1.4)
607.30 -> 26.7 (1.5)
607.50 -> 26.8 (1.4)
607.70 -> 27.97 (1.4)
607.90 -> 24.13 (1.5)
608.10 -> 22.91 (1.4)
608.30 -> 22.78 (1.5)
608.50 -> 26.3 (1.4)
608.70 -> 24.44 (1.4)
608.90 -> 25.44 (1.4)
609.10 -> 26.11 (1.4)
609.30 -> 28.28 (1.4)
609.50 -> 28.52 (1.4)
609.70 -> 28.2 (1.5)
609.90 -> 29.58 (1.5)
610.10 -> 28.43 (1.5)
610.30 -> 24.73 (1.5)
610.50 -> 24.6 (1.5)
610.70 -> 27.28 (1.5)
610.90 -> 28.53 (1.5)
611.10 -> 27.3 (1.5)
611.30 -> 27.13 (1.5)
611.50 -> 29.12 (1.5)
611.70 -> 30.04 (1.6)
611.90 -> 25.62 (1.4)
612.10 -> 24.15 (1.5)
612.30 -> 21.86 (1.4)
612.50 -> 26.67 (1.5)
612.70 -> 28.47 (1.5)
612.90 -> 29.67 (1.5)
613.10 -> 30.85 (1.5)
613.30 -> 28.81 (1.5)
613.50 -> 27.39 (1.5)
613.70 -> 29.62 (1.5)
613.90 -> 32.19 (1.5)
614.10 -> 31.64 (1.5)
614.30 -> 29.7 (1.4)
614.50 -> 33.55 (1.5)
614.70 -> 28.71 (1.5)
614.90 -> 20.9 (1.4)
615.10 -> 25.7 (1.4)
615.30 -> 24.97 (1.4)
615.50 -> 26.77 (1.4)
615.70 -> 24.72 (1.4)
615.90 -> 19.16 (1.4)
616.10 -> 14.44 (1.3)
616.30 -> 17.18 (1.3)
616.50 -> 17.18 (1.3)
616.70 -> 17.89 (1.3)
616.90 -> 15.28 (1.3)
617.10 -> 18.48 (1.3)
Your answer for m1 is 0.27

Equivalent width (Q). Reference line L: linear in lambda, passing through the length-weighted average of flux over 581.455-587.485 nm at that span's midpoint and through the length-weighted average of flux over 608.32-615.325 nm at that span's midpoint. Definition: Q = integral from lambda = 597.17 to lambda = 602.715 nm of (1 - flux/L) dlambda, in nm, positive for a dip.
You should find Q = 0.87 nm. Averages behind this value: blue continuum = 22.7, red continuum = 27.5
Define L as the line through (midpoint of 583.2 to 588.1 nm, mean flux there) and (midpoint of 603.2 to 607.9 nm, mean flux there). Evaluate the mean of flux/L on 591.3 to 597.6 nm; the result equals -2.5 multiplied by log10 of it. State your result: 0.289 mag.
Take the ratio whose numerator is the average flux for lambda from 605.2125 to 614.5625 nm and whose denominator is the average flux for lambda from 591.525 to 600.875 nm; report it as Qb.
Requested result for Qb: 1.4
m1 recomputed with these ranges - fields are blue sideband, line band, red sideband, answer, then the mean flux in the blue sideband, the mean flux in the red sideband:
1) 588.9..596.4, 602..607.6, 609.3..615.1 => -0.068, 16.4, 27.9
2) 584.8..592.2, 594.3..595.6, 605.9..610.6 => 0.093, 16.6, 26.1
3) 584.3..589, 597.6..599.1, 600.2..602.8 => 0.049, 19.2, 22.5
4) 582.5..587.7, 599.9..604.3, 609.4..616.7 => 0.085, 22.6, 26.4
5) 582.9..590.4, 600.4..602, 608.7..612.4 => 0.078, 18.9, 26.9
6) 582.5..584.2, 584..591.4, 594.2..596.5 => 0.296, 25.5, 18.5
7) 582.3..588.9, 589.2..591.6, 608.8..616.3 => 0.496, 21.3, 26.9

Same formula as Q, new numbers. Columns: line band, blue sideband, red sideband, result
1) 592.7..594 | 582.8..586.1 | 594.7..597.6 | 0.06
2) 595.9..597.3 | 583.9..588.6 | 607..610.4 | 0.29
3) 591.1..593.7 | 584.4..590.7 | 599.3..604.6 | 0.28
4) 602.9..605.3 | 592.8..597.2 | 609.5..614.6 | -0.13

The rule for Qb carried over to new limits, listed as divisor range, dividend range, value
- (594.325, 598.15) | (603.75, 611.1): 1.40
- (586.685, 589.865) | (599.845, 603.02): 1.55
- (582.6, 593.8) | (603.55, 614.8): 1.44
